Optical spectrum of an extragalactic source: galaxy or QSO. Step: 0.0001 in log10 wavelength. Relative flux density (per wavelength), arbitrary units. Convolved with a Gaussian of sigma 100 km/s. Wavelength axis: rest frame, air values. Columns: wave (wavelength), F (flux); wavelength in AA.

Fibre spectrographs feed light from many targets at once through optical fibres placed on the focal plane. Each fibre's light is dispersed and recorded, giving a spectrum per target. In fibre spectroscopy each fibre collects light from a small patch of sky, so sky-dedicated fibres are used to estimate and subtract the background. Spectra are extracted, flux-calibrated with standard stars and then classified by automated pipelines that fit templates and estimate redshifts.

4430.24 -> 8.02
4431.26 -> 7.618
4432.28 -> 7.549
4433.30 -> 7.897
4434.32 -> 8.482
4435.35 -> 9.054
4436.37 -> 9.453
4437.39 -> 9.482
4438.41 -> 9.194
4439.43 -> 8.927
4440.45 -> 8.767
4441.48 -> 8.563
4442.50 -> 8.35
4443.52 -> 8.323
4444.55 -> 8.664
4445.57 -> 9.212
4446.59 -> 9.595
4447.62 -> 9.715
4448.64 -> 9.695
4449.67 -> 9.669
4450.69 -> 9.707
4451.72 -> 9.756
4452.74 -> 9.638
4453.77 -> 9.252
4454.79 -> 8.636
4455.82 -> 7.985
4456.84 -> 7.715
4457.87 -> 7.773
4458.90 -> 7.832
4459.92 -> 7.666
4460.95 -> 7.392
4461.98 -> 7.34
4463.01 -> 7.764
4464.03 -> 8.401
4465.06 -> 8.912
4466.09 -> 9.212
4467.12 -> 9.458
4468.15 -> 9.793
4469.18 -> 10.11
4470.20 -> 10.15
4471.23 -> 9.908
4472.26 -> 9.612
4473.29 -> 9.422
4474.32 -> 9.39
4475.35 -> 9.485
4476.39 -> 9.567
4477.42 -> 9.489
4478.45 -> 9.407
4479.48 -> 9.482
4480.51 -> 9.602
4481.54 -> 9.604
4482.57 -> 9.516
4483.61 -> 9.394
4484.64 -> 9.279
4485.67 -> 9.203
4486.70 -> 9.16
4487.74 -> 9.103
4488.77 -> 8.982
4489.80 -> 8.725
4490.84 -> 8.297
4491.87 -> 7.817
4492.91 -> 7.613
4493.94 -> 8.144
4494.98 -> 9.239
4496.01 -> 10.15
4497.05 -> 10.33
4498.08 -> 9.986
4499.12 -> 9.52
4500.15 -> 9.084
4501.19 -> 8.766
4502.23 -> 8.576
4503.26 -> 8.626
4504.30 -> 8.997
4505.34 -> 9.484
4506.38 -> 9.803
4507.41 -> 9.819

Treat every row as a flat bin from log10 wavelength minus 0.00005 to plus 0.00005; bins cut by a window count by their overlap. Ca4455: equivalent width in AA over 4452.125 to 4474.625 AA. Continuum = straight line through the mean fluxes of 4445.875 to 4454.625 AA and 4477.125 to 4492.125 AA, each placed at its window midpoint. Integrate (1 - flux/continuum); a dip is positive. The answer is 1.5 AA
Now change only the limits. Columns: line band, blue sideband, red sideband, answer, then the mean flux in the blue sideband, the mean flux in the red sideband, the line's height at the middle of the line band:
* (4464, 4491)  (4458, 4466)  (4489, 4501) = -3.06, 7.96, 8.99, 8.44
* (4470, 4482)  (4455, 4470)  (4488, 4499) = -1.28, 8.43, 8.96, 8.66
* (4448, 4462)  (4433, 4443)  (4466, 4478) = 0.91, 8.83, 9.64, 9.24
